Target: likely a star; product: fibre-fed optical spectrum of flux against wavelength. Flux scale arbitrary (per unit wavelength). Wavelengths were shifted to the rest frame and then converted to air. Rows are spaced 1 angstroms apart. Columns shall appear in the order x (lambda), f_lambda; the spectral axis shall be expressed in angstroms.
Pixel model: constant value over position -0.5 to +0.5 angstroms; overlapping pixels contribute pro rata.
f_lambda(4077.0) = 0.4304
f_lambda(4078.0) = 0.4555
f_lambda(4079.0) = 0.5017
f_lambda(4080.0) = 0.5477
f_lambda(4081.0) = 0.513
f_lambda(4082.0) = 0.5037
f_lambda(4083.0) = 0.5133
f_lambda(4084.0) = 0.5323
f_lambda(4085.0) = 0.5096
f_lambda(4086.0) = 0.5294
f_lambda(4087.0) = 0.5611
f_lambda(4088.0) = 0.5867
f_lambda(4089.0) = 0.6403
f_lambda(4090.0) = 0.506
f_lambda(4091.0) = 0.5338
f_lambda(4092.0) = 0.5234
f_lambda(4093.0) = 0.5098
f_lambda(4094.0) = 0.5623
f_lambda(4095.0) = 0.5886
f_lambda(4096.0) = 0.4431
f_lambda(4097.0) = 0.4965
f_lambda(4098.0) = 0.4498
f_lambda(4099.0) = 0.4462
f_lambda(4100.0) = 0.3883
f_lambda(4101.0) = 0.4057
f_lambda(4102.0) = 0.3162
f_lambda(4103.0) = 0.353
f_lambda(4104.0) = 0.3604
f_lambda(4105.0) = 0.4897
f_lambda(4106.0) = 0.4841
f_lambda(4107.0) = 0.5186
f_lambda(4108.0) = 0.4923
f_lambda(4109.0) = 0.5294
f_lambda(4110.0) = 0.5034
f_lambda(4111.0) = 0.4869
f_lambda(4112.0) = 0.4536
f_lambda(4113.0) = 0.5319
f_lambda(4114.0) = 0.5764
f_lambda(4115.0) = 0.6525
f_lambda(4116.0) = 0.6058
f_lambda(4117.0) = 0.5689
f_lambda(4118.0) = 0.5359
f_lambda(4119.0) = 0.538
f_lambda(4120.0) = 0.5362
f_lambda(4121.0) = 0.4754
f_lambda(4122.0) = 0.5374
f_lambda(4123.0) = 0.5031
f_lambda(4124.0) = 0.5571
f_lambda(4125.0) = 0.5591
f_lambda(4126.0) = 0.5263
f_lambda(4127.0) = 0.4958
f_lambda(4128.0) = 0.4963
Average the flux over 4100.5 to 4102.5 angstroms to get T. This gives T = 0.361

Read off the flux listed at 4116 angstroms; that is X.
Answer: 0.6058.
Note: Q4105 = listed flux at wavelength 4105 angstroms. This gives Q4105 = 0.4897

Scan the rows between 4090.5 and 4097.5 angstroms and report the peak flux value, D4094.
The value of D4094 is 0.5886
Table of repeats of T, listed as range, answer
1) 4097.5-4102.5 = 0.401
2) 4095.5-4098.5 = 0.463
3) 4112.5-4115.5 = 0.587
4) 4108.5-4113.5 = 0.501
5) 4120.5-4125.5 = 0.526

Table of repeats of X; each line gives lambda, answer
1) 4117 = 0.5689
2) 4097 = 0.4965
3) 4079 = 0.5017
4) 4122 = 0.5374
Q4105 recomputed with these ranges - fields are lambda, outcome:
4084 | 0.5323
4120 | 0.5362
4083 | 0.5133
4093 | 0.5098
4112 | 0.4536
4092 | 0.5234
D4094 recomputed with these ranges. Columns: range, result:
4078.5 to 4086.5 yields 0.5477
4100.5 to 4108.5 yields 0.5186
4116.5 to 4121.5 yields 0.5689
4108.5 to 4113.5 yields 0.5319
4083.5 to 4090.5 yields 0.6403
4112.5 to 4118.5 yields 0.6525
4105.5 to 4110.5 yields 0.5294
